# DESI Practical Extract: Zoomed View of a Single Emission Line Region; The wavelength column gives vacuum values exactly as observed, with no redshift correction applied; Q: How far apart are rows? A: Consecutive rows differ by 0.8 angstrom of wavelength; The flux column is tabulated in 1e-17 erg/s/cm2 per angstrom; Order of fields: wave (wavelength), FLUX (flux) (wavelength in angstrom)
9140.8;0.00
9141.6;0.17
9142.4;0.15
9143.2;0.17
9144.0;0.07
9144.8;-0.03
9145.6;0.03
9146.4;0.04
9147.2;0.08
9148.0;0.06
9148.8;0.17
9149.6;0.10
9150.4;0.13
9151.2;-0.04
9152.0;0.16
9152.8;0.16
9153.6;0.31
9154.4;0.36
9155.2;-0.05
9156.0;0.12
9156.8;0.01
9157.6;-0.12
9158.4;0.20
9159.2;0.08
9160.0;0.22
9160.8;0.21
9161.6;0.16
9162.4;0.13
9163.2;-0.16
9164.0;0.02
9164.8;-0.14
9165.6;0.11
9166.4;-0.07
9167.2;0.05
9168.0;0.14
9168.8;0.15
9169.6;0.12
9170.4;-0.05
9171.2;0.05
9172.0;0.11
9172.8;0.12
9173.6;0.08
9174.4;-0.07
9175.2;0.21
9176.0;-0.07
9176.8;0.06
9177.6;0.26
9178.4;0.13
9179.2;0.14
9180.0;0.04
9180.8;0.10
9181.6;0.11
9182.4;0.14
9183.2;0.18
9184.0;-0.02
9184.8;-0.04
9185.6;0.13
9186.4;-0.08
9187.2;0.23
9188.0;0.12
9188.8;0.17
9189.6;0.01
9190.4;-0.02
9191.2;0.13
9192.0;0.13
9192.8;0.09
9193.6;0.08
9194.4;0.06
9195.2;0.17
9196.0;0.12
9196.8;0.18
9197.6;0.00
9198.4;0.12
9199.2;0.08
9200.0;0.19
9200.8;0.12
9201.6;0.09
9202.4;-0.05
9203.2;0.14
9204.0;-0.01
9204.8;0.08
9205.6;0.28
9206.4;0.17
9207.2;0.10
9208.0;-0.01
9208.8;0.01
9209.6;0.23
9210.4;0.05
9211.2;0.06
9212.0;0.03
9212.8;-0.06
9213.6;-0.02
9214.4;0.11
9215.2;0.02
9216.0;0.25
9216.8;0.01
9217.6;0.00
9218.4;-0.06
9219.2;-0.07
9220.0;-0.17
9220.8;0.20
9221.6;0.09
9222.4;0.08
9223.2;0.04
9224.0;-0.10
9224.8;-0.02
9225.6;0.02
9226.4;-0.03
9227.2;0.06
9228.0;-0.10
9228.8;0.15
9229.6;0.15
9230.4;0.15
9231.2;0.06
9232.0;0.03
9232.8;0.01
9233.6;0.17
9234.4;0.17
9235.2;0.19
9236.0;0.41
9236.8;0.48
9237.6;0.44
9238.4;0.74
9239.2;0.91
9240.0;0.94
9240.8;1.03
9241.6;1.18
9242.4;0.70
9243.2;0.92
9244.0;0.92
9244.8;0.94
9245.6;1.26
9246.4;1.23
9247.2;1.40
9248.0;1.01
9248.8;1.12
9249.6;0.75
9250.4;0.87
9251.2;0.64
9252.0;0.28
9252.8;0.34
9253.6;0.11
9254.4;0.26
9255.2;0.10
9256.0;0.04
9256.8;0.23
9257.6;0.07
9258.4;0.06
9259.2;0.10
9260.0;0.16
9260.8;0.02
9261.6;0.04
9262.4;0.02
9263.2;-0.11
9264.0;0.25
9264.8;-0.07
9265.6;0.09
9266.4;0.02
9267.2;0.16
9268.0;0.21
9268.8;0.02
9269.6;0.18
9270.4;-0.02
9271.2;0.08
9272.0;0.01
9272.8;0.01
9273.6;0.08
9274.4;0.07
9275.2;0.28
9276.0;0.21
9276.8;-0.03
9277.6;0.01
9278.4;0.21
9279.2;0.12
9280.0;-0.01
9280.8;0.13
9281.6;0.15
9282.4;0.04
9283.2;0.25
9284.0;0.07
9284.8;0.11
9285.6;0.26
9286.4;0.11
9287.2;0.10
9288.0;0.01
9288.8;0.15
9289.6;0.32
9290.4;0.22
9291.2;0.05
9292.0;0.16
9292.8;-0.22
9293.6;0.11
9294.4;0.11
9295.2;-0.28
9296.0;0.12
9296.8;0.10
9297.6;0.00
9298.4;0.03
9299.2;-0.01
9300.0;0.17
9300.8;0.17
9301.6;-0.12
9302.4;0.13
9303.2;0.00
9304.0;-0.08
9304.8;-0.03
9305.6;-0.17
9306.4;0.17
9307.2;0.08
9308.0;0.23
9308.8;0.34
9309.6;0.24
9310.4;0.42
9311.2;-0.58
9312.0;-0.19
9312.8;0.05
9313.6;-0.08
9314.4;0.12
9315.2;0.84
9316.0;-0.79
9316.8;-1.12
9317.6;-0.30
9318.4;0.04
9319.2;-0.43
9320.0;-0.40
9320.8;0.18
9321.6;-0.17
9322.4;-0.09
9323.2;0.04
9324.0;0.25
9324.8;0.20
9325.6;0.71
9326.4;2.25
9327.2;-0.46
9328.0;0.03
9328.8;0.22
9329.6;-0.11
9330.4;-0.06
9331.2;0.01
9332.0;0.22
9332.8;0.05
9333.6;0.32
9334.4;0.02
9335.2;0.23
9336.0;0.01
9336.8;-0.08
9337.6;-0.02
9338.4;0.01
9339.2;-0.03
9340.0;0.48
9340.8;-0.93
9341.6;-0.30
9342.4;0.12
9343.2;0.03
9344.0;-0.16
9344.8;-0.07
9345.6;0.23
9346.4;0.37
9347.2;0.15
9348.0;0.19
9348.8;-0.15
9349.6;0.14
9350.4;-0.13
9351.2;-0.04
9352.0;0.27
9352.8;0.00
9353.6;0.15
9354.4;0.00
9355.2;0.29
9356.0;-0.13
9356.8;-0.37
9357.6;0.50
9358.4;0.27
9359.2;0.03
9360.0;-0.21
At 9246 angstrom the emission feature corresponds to [O II] 3727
